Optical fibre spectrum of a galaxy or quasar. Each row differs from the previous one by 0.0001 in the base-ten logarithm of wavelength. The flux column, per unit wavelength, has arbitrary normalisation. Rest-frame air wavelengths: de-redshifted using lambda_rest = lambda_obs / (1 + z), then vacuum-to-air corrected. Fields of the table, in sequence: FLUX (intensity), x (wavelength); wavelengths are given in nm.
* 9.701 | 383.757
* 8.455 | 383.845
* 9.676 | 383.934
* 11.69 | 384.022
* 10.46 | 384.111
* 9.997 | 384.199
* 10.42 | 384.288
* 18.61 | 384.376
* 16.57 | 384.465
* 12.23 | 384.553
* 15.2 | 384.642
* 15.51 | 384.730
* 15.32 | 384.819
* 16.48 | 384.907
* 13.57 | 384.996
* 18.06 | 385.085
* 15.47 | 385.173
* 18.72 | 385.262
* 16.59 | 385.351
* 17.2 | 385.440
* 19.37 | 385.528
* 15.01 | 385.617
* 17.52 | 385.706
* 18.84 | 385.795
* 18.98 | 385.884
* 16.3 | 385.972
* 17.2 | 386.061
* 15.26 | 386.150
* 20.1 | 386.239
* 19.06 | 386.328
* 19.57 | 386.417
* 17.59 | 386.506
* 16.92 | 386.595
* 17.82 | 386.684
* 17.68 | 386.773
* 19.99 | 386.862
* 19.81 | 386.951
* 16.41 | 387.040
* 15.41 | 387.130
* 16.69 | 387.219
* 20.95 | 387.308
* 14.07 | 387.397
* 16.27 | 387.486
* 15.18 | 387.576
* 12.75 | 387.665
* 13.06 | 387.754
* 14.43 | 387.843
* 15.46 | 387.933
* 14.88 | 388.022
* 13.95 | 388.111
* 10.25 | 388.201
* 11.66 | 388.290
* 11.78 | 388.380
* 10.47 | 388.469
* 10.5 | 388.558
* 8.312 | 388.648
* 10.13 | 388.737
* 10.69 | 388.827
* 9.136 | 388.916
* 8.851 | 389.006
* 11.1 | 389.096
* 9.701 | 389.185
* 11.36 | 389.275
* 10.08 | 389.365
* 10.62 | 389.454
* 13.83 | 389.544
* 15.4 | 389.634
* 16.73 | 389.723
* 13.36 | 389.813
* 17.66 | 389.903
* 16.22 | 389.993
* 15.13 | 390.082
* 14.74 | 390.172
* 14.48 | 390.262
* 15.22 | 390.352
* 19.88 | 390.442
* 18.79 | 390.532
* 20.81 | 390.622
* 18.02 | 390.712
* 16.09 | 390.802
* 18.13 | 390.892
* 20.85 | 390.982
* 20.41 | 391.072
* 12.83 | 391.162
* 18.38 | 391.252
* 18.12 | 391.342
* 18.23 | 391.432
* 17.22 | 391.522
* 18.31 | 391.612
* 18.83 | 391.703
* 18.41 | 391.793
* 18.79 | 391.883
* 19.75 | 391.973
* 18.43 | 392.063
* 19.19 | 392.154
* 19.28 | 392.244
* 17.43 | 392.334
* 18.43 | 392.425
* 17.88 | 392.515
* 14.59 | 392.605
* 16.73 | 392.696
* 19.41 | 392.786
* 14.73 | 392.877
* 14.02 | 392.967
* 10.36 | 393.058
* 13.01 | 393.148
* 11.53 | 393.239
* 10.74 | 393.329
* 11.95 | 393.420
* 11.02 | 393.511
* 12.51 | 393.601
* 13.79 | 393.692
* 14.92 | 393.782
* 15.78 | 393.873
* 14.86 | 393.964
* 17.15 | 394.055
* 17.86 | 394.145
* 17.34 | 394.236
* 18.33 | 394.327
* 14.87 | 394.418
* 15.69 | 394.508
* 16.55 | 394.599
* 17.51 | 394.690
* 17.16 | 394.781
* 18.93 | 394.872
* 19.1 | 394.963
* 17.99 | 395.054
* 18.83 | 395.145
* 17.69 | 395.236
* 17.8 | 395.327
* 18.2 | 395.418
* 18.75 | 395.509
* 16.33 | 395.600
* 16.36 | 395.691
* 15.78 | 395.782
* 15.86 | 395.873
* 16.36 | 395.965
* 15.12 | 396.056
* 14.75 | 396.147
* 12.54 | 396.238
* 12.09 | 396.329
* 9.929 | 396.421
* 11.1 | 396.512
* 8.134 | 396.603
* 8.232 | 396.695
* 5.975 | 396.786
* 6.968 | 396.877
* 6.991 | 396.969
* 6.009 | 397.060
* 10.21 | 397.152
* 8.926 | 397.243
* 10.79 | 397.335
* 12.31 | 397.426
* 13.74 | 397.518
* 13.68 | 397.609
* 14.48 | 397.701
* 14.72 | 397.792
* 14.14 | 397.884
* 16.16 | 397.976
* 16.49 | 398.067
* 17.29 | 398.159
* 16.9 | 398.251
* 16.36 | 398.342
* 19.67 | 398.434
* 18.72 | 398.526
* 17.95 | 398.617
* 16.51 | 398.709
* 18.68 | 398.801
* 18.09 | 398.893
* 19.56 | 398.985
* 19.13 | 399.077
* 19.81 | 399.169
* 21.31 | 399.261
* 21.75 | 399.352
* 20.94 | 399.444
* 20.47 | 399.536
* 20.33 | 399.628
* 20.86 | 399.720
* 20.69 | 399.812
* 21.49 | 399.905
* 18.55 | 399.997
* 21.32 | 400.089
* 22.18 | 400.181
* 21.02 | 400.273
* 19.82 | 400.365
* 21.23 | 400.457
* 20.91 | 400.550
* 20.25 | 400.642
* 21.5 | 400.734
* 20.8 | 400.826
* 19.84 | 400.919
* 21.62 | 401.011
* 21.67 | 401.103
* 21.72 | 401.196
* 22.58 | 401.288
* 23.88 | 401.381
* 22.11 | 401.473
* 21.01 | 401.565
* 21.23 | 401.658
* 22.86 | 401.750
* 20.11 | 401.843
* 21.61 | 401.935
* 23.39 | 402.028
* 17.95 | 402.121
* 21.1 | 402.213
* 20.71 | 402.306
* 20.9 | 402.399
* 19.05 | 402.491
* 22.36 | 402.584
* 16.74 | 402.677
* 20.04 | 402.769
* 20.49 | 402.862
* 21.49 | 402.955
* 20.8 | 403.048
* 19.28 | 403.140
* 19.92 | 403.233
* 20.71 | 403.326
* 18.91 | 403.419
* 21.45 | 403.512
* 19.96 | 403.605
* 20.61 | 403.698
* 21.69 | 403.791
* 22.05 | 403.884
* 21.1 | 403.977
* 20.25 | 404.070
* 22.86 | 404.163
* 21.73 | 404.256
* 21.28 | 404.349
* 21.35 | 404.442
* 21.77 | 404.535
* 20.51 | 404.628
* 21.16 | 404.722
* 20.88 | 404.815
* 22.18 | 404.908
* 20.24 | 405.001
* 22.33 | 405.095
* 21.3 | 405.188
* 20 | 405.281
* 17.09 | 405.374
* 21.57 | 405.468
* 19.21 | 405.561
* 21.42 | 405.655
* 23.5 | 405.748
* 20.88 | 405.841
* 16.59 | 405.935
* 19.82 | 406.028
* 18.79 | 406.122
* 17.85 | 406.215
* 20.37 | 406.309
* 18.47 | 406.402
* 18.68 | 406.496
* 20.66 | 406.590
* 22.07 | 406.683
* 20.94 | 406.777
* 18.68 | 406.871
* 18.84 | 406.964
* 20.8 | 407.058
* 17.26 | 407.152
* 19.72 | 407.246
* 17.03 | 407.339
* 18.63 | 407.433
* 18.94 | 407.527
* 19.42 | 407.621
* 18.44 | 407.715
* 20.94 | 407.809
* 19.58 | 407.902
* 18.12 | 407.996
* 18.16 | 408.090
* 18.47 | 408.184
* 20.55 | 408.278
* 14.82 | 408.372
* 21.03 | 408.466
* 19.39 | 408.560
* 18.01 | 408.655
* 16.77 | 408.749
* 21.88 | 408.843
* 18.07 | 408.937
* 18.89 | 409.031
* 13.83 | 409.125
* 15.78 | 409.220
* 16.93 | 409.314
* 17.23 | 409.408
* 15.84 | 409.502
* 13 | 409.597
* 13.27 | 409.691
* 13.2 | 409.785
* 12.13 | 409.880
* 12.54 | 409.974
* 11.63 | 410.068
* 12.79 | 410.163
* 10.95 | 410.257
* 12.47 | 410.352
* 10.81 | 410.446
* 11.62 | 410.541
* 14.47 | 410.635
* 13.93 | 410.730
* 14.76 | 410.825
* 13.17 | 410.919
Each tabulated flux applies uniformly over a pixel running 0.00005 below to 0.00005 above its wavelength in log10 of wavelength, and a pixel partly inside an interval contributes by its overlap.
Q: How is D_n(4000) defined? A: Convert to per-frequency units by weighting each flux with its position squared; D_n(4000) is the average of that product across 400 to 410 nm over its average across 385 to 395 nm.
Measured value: 1.35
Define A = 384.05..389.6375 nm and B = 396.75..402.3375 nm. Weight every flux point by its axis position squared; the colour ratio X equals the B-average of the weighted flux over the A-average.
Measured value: 1.32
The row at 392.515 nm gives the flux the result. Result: 17.88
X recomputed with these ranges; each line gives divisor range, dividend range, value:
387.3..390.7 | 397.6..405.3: 1.58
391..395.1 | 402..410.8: 1.21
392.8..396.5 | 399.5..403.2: 1.41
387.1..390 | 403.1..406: 1.73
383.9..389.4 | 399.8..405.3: 1.55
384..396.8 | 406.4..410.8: 1.20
